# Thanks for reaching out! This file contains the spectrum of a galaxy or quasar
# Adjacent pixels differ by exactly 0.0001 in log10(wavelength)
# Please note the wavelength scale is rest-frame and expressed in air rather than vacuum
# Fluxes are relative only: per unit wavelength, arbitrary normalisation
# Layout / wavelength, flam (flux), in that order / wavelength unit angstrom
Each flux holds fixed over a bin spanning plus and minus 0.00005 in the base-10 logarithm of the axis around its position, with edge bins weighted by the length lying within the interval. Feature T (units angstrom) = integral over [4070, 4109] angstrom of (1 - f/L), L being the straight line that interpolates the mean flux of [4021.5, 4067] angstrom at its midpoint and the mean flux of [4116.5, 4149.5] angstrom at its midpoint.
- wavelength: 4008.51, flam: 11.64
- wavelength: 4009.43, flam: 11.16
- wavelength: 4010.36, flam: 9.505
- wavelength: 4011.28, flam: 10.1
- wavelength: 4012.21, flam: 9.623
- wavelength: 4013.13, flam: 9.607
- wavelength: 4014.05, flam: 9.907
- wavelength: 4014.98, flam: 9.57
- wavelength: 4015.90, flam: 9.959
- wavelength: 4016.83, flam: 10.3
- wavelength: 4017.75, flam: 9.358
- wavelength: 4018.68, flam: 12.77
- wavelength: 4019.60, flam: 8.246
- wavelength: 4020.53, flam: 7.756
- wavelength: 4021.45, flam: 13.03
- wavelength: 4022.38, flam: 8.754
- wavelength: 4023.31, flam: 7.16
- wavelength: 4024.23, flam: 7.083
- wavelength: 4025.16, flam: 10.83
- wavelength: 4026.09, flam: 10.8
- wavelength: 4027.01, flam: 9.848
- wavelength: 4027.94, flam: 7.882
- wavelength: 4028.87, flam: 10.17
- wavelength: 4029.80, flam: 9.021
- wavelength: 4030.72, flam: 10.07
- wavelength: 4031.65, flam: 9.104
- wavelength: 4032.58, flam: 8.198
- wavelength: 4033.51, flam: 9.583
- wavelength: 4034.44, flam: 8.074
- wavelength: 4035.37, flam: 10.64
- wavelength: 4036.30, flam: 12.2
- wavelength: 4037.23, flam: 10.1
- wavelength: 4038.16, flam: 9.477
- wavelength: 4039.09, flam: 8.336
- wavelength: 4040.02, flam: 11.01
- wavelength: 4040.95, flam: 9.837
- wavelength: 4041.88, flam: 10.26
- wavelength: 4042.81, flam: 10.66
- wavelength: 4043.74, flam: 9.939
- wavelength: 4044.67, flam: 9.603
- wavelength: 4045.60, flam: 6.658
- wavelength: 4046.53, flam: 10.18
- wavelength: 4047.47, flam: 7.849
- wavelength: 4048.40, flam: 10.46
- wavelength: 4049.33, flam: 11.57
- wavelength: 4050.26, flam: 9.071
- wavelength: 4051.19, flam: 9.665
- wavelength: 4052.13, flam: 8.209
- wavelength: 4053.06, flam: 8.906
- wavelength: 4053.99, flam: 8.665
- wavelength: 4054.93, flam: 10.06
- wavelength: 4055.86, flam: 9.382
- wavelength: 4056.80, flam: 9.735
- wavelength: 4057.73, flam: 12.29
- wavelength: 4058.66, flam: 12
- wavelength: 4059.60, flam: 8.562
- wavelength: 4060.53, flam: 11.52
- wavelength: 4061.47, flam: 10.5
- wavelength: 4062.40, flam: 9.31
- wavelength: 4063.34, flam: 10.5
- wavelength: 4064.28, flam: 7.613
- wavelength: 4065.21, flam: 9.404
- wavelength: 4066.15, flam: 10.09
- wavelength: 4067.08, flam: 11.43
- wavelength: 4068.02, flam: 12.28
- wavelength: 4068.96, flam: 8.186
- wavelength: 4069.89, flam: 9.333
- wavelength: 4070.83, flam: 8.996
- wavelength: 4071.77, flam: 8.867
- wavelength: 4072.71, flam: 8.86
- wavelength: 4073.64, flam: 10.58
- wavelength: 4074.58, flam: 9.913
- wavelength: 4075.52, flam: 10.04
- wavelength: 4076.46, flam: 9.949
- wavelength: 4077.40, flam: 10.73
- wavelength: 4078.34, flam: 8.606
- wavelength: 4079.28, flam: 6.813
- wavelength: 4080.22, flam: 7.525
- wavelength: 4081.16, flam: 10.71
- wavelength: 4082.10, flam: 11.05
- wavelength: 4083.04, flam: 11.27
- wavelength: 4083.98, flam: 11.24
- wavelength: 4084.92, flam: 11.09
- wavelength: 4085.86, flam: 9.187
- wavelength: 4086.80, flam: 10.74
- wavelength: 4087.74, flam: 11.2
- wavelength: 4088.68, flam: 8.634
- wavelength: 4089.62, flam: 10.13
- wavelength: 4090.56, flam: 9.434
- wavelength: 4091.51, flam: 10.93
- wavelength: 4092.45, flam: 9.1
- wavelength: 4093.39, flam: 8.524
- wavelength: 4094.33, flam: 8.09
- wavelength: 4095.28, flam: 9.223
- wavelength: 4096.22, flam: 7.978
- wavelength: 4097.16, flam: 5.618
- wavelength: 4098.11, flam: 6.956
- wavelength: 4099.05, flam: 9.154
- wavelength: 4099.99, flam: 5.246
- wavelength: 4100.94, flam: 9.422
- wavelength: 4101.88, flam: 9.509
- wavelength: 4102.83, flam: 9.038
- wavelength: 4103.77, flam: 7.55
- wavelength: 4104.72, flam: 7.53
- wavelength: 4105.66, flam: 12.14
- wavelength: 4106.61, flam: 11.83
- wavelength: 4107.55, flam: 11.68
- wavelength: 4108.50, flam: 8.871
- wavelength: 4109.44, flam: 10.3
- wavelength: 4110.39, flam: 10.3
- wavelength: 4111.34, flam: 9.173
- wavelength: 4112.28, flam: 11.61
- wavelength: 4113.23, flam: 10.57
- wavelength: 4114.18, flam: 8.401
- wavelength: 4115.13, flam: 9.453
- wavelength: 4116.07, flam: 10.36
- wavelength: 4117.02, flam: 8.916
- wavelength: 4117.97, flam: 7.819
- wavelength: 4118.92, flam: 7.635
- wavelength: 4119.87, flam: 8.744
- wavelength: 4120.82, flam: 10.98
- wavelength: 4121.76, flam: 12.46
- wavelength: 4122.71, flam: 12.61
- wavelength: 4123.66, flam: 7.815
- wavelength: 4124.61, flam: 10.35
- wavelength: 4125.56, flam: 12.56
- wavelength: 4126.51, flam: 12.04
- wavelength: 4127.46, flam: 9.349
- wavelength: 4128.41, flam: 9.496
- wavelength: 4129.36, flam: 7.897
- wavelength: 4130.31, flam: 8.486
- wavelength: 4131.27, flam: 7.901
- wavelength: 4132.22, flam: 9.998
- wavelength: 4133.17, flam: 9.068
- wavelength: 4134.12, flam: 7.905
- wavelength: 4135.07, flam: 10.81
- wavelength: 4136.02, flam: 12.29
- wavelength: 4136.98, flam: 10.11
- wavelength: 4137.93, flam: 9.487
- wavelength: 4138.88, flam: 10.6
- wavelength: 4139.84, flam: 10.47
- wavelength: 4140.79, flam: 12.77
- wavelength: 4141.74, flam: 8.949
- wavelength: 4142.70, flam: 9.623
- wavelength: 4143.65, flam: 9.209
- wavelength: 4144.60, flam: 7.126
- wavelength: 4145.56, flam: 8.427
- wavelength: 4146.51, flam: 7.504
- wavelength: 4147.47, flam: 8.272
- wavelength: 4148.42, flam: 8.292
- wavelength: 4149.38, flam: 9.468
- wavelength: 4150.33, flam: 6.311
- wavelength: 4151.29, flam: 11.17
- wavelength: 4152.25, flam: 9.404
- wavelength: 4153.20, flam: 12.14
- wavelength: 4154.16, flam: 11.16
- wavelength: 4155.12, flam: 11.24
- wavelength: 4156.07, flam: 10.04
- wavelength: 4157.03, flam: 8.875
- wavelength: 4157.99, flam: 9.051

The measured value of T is 1.0 angstrom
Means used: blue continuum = 9.65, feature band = 9.36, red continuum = 9.58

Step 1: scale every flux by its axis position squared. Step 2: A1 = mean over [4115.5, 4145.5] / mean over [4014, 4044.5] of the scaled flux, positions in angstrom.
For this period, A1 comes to 1.06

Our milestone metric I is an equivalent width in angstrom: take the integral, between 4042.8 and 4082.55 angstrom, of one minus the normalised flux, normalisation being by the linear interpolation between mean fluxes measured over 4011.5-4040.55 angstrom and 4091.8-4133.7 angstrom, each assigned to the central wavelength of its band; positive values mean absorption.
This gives -0.6 angstrom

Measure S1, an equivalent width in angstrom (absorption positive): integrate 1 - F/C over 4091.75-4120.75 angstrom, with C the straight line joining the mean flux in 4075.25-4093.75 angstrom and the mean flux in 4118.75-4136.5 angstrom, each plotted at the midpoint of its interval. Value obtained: 2.4 angstrom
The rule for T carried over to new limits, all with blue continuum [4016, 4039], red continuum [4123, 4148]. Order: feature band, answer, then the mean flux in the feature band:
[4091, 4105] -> 1.9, 8.27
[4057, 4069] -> -1.0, 10.3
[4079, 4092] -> -0.6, 10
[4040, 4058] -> -0.1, 9.64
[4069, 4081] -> 0.5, 9.19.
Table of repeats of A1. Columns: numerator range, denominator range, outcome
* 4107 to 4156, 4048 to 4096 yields 1.03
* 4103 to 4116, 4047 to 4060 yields 1.05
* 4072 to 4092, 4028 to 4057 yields 1.06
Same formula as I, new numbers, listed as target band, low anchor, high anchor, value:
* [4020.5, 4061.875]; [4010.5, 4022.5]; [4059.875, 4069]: 1.5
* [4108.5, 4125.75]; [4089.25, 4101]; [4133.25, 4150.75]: -2.2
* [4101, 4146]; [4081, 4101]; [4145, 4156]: -2.1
